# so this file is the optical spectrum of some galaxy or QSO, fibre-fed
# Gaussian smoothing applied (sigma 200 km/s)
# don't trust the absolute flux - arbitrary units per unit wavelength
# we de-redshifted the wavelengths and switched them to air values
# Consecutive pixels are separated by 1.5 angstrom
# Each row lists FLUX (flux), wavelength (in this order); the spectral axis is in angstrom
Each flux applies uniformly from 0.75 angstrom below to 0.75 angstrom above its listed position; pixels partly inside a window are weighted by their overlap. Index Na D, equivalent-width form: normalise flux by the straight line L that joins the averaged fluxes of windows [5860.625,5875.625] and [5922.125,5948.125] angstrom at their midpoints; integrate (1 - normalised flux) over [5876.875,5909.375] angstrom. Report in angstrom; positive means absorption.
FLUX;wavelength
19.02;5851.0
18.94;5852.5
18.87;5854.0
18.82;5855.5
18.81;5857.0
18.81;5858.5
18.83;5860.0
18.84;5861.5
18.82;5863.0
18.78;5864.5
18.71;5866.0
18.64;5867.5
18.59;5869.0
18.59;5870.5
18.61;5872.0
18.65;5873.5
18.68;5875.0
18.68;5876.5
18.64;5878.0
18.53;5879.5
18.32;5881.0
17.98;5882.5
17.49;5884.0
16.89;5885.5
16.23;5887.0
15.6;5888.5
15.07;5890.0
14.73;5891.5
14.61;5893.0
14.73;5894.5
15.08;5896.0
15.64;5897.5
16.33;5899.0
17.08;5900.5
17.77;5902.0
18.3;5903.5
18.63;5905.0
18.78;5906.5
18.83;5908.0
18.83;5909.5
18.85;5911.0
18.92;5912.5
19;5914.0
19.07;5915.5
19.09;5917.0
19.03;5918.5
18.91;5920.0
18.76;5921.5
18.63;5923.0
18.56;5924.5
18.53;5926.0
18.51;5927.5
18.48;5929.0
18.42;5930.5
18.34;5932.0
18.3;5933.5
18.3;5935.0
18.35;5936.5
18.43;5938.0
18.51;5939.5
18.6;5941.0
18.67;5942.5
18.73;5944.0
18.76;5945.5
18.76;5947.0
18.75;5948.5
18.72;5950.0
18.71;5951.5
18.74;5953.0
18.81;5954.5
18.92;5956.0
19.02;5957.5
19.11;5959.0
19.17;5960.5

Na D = 2.89 angstrom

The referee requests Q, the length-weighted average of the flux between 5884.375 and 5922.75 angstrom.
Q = 17.4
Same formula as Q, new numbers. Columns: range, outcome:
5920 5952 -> 18.6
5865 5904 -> 17.2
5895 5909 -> 17.4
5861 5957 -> 18.1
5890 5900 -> 15.2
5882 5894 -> 16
